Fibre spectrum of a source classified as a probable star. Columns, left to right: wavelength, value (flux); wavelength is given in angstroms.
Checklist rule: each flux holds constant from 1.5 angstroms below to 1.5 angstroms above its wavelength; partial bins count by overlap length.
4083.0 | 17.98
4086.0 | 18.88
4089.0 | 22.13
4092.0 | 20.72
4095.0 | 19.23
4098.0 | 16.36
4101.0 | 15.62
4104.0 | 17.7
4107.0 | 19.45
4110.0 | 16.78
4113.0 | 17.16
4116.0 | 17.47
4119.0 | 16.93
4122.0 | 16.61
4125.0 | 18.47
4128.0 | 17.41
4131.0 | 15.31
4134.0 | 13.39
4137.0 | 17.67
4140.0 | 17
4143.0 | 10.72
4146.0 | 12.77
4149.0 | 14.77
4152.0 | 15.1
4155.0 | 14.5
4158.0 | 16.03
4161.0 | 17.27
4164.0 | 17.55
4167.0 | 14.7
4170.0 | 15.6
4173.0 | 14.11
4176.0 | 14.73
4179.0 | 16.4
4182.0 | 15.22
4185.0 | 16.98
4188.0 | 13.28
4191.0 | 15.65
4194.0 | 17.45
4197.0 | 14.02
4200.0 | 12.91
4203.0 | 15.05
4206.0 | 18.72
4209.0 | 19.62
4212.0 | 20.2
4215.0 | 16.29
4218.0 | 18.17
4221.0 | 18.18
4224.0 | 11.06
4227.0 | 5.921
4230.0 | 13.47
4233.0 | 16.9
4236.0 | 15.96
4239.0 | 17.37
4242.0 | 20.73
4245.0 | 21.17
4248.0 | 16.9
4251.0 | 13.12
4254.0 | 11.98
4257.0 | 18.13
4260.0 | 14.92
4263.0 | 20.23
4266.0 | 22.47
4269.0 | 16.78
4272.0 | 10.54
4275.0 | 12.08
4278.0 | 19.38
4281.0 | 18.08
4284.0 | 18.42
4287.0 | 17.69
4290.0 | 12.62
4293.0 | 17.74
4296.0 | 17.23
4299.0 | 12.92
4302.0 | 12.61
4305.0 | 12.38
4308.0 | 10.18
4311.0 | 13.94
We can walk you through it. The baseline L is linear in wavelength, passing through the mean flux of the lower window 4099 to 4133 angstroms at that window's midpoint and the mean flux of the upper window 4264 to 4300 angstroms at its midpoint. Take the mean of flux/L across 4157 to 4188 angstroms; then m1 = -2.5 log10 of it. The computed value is 0.08 mag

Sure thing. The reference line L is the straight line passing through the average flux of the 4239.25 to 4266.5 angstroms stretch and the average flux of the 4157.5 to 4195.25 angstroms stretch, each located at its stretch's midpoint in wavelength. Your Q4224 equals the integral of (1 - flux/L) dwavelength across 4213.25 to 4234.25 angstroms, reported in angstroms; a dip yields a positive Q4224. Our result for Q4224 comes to 3.1 angstroms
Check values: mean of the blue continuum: 15.7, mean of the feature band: 14.3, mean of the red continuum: 17.5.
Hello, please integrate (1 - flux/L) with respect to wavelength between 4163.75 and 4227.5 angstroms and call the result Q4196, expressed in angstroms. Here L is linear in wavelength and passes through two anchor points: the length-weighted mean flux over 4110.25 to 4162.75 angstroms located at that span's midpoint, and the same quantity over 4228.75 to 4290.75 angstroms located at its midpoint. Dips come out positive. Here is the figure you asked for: 2.3 angstroms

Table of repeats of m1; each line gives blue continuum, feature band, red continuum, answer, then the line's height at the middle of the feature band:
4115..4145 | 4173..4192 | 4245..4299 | 0.06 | 16.2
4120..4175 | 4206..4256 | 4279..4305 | -0.03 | 15.7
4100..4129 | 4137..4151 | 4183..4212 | 0.19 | 17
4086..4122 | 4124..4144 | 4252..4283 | 0.13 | 17.8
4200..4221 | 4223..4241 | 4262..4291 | 0.26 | 17.4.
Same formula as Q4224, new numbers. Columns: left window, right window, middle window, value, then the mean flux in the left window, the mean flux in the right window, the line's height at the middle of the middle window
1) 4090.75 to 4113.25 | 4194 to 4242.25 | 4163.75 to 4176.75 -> 1.2 angstroms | 17.9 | 15.8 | 16.7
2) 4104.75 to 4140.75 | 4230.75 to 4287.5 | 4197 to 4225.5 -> 0.7 angstroms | 17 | 16.9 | 17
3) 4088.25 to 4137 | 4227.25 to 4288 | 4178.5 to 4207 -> 2.5 angstroms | 17.5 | 16.6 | 17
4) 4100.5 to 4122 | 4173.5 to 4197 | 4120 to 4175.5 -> 3.1 angstroms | 17.3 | 15.5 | 16.4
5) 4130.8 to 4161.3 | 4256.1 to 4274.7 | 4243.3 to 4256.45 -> 0.4 angstroms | 14.9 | 16.8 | 16.6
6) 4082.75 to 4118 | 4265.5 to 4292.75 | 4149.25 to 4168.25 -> 2.0 angstroms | 18.3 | 16.3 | 17.6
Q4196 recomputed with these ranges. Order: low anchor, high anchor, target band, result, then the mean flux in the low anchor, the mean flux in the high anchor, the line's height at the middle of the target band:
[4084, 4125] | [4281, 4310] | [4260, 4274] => -1.58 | 18.1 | 14.8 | 15.3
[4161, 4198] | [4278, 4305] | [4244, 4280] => -1.40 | 15.6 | 15.9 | 15.8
